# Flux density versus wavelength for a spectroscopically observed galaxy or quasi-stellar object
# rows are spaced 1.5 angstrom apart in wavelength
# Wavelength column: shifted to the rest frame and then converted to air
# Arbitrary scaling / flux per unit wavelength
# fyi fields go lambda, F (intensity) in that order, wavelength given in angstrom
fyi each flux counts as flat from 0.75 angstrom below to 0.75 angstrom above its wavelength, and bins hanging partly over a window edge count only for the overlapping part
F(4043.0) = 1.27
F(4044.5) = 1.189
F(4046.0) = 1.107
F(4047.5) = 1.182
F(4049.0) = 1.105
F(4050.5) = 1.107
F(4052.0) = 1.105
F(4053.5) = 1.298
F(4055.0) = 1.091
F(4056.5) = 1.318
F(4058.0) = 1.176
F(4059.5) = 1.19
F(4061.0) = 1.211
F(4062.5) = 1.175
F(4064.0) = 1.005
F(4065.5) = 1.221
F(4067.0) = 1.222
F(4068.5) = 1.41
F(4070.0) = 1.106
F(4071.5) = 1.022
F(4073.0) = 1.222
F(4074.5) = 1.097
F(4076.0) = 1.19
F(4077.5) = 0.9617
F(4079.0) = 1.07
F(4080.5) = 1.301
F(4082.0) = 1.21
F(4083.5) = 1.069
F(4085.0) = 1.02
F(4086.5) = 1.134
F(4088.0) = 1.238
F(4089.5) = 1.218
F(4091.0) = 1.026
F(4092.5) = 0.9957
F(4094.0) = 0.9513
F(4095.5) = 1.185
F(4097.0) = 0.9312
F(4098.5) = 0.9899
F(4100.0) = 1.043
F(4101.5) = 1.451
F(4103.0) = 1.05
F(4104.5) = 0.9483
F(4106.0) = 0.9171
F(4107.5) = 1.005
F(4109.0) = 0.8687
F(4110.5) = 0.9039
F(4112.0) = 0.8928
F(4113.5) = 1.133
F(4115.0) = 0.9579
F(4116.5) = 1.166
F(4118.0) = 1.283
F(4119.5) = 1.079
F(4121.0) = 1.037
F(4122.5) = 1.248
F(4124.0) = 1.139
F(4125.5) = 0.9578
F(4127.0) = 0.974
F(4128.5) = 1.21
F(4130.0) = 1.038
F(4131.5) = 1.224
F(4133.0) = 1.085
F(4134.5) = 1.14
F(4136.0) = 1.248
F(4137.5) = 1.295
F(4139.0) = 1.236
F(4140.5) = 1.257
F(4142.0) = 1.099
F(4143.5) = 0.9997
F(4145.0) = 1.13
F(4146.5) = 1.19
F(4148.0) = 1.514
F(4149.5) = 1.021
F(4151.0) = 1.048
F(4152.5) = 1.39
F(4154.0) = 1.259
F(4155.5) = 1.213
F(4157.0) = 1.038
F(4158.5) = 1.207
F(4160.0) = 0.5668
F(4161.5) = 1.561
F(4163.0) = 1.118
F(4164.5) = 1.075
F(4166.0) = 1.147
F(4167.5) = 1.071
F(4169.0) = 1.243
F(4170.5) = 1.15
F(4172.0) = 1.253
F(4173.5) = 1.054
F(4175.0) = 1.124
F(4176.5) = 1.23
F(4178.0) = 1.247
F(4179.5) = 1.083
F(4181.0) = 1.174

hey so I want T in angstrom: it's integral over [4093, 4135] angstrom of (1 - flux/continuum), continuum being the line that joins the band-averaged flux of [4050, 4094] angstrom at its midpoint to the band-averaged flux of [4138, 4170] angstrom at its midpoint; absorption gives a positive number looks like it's 3.3 angstrom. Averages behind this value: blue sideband 1.15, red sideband 1.16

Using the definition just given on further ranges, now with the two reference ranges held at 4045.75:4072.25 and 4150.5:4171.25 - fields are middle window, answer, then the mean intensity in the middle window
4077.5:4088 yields 0.3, 1.13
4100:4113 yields 1.7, 1.01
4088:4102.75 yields 0.9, 1.09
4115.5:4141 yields 0.1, 1.15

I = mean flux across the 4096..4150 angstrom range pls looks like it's 1.1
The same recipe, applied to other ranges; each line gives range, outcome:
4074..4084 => 1.13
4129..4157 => 1.18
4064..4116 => 1.09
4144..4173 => 1.17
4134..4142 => 1.23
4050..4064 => 1.18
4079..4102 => 1.11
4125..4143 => 1.15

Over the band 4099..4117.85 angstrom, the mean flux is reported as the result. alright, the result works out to 1.04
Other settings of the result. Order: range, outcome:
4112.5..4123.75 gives 1.12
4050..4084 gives 1.17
